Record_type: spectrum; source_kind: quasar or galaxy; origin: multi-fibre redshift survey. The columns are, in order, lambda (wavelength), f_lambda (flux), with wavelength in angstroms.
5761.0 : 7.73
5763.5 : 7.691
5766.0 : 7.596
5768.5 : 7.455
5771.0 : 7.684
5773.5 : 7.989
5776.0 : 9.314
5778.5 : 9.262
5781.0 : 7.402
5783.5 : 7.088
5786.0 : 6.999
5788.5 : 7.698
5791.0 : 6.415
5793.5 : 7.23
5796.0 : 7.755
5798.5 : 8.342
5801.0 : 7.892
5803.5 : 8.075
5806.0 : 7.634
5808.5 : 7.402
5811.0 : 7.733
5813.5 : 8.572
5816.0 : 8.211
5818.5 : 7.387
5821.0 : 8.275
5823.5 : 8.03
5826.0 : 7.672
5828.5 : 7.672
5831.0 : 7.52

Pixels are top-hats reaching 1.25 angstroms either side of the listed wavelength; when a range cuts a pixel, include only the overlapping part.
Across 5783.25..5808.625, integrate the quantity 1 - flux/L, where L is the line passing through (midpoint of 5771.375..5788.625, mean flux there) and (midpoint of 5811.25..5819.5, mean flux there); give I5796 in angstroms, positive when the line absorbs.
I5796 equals 1.5 angstroms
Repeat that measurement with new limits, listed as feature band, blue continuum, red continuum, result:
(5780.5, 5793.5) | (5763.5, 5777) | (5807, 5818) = 1.36 angstroms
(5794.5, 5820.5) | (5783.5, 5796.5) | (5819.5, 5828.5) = -1.18 angstroms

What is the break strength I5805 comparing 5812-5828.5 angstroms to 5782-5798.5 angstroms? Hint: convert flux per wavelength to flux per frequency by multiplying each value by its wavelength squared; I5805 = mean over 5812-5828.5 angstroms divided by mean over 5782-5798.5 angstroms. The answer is 1.11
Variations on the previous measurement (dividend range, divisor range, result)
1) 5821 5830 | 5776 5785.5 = 0.99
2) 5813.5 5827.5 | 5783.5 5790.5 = 1.12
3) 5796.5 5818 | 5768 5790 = 1.02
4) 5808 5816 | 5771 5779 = 0.94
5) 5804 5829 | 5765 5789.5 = 1.02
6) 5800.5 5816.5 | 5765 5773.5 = 1.05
